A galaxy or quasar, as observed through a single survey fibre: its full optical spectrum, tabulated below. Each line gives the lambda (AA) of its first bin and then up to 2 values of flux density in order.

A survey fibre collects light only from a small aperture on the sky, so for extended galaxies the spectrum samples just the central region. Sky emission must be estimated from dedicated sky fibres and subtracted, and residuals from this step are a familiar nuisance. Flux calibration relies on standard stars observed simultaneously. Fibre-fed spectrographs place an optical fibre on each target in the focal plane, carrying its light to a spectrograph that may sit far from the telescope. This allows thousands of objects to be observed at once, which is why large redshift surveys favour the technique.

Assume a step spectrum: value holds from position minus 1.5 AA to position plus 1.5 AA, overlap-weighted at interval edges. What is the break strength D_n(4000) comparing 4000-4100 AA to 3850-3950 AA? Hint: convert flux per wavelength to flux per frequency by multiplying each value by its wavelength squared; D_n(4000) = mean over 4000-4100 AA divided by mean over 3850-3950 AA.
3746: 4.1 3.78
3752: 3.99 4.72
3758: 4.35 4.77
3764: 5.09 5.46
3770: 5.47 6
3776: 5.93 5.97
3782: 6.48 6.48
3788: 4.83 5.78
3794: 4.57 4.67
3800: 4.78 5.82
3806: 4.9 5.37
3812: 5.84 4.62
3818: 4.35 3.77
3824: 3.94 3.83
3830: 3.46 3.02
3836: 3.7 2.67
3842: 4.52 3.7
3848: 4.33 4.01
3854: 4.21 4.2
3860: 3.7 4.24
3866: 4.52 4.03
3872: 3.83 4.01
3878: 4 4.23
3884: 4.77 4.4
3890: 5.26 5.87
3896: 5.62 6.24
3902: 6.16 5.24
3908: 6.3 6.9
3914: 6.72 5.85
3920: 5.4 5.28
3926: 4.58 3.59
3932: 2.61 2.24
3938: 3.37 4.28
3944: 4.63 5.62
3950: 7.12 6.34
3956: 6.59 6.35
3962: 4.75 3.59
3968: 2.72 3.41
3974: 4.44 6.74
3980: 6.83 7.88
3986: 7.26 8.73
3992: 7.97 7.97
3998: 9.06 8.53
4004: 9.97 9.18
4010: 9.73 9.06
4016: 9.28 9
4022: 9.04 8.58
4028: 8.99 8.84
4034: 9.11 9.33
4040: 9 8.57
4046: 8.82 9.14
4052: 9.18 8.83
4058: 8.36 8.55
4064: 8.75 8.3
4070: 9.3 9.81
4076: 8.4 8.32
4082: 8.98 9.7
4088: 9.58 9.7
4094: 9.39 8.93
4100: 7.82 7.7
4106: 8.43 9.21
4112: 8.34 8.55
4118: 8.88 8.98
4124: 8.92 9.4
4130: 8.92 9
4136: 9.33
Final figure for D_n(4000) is 2.0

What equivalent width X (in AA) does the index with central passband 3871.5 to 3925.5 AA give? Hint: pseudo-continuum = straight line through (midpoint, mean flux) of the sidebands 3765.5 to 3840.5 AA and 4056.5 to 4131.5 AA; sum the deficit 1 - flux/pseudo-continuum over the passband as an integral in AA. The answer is 7.3 AA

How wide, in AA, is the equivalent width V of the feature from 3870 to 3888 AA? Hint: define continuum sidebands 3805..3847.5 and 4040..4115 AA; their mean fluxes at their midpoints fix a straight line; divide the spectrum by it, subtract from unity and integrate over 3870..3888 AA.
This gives 3.2 AA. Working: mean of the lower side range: 4.12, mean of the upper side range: 8.84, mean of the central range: 4.2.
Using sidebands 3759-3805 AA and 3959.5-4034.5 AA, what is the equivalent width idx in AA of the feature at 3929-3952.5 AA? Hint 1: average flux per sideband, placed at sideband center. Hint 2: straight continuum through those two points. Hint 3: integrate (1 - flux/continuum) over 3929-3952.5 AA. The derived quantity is 9.1 AA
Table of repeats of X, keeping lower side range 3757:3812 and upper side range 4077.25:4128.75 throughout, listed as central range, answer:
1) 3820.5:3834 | 5.17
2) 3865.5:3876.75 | 4.05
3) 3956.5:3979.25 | 8.18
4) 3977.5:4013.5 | -3.47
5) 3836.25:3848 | 4.49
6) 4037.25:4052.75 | -1.36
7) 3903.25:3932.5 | 6.37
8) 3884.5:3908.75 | 3.82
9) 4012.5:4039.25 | -3.32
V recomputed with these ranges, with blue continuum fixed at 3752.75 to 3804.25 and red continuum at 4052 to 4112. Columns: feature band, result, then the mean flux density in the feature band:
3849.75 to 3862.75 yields 4.56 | 4.05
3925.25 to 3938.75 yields 7.42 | 3.2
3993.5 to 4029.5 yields -4.51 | 9.03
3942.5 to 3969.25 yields 7.43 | 5.33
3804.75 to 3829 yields 5.13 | 4.55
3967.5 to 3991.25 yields 4.57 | 6.2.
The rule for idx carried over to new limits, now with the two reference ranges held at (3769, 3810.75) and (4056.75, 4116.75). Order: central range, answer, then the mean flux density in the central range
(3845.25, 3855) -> 3.2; 4.12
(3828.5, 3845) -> 6.9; 3.49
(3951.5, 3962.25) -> 1.8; 6.15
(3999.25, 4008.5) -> -1.6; 9.22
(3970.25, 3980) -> 3.0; 5.28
